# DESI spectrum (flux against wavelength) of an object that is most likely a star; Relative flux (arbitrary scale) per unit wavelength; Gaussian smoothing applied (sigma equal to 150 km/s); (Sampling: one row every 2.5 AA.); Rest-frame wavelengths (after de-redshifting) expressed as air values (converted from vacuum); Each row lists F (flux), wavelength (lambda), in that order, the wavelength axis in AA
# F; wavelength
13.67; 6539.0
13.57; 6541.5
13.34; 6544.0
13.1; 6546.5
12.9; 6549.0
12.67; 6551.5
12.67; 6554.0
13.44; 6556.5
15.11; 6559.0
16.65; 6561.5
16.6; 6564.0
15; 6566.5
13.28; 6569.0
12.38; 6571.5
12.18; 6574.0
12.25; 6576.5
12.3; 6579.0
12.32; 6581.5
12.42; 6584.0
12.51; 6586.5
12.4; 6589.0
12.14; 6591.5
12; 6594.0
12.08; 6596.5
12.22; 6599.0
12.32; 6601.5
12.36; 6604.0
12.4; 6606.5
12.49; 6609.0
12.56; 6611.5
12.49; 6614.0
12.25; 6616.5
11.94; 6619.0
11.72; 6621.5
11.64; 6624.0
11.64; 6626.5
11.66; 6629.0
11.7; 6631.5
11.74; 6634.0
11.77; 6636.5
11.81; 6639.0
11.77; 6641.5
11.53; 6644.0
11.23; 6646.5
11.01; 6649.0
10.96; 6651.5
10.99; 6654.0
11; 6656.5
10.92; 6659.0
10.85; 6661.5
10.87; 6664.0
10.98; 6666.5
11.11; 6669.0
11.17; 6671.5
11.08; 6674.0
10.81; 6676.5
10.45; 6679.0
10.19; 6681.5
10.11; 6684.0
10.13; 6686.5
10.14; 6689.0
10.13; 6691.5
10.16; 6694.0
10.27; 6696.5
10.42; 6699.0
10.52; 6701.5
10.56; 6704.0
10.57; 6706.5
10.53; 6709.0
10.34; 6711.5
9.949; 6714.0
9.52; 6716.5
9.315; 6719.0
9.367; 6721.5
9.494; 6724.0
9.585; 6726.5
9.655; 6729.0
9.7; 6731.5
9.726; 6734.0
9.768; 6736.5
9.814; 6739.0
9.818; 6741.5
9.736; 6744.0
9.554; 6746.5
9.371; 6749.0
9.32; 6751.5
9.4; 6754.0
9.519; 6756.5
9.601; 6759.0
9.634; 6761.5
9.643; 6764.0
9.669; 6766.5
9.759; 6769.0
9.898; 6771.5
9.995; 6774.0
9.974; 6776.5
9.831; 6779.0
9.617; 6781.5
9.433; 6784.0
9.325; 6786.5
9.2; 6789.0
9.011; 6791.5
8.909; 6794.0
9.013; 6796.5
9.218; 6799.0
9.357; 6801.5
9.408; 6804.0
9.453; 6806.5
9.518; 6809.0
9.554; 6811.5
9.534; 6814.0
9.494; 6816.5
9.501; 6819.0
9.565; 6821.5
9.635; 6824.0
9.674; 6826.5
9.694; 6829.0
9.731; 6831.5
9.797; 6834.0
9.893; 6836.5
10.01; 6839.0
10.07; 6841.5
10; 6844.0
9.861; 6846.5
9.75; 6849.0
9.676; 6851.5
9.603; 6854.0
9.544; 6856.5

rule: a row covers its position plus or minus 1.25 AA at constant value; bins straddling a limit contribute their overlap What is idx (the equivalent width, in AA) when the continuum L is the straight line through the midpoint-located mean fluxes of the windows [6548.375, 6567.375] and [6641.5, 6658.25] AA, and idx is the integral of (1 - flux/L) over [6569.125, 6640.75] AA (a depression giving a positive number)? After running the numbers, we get 3.2 AA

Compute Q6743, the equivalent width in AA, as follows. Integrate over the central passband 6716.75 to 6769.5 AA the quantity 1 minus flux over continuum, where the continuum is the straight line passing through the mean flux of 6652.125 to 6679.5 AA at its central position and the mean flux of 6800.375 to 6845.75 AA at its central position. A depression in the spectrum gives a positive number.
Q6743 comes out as 3.7 AA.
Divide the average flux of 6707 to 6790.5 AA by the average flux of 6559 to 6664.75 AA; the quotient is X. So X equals 0.79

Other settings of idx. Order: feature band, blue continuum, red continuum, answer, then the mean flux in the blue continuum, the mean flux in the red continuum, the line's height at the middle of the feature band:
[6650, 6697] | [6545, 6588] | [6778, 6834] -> 3.9 AA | 13.4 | 9.45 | 11.6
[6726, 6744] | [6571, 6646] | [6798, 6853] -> 1.6 AA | 12.1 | 9.66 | 10.7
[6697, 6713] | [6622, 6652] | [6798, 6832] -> 0.5 AA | 11.6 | 9.52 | 10.8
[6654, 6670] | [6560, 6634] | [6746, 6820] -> 0.8 AA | 12.6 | 9.49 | 11.5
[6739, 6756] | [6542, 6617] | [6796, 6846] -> 1.7 AA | 13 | 9.62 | 10.6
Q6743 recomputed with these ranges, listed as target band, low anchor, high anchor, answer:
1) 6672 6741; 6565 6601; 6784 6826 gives 4.4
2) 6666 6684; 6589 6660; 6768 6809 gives 0.5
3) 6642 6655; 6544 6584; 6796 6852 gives 1.1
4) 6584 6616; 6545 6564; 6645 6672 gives 0.8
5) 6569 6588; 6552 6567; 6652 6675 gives 2.3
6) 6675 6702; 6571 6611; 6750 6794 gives 1.3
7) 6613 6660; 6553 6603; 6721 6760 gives 1.1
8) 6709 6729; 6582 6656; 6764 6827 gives 1.6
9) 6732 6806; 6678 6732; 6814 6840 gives 2.4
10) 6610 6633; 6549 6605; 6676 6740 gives 0.1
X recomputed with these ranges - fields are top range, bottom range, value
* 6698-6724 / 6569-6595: 0.82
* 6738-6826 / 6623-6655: 0.83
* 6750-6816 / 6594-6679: 0.82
